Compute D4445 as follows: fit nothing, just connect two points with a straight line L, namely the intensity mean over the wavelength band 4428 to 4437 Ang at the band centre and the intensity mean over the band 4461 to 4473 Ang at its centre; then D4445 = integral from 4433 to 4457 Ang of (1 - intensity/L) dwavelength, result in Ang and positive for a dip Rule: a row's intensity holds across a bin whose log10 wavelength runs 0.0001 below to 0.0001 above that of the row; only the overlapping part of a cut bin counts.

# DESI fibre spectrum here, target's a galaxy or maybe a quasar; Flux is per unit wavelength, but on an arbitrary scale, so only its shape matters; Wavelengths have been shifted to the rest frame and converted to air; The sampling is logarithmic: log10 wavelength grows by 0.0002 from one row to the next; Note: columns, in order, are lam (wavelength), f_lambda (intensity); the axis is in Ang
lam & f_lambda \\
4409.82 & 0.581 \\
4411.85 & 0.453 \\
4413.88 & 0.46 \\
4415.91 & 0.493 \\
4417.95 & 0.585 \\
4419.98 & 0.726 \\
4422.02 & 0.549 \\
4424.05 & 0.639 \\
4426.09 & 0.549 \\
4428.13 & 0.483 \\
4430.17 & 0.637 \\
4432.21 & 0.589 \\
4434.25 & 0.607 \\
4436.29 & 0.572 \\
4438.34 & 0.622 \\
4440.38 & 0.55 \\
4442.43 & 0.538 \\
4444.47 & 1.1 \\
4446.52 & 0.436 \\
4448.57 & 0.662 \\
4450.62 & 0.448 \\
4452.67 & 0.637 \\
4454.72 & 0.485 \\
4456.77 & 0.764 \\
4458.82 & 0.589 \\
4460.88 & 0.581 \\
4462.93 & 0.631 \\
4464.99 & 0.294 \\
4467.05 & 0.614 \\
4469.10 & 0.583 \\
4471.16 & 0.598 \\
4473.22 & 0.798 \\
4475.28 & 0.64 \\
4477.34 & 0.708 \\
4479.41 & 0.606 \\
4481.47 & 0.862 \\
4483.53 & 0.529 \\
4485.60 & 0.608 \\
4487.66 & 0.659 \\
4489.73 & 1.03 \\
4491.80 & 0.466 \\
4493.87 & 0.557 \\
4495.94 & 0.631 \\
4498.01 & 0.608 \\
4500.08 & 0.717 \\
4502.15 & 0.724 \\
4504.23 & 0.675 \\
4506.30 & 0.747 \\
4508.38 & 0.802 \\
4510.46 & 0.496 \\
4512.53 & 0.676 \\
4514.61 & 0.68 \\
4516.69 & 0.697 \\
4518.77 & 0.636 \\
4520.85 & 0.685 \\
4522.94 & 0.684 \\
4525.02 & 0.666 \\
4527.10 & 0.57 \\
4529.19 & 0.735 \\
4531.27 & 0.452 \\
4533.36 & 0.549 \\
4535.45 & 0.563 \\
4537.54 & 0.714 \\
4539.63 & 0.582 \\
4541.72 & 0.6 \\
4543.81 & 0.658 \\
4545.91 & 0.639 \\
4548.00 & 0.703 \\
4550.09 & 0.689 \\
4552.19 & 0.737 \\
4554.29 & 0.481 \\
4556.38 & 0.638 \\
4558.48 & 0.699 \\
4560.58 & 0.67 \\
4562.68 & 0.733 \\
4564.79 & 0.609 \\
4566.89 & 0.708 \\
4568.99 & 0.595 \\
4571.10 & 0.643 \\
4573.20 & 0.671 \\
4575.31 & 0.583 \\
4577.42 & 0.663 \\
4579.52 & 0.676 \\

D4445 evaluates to -1.4 Ang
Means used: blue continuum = 0.587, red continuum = 0.564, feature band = 0.613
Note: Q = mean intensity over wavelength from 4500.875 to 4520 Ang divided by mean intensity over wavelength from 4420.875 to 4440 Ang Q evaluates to 1.17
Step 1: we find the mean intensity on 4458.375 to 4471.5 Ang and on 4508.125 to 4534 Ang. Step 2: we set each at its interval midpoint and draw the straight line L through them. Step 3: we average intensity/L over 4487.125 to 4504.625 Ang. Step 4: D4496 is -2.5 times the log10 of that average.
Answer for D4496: -0.129 mag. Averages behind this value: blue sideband 0.552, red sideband 0.637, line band 0.674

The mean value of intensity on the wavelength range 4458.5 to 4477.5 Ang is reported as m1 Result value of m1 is 0.599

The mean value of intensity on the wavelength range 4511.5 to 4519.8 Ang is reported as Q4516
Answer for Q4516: 0.672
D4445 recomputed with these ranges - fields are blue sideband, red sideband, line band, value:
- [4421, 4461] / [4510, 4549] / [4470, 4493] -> -2.4 Ang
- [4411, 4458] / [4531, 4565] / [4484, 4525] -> -3.5 Ang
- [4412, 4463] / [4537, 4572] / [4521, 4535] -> 0.6 Ang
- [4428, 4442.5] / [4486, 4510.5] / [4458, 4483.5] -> 0.7 Ang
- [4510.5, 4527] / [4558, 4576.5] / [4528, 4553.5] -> 0.9 Ang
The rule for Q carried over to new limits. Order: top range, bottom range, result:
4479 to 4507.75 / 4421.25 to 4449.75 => 1.11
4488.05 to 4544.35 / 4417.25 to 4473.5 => 1.09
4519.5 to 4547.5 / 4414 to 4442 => 1.08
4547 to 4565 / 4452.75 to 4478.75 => 1.09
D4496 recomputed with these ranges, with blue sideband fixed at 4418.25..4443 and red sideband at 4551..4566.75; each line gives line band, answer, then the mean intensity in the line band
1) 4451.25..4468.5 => 0.060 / 0.572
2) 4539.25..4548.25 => 0.023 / 0.635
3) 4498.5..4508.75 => -0.153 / 0.722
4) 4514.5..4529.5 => -0.048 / 0.665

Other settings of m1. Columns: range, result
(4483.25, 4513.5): 0.665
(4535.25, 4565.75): 0.65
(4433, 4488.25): 0.619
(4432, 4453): 0.615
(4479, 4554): 0.655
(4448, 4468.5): 0.569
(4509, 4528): 0.648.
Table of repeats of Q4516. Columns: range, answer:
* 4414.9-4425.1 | 0.598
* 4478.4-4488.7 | 0.653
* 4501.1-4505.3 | 0.7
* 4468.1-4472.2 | 0.591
